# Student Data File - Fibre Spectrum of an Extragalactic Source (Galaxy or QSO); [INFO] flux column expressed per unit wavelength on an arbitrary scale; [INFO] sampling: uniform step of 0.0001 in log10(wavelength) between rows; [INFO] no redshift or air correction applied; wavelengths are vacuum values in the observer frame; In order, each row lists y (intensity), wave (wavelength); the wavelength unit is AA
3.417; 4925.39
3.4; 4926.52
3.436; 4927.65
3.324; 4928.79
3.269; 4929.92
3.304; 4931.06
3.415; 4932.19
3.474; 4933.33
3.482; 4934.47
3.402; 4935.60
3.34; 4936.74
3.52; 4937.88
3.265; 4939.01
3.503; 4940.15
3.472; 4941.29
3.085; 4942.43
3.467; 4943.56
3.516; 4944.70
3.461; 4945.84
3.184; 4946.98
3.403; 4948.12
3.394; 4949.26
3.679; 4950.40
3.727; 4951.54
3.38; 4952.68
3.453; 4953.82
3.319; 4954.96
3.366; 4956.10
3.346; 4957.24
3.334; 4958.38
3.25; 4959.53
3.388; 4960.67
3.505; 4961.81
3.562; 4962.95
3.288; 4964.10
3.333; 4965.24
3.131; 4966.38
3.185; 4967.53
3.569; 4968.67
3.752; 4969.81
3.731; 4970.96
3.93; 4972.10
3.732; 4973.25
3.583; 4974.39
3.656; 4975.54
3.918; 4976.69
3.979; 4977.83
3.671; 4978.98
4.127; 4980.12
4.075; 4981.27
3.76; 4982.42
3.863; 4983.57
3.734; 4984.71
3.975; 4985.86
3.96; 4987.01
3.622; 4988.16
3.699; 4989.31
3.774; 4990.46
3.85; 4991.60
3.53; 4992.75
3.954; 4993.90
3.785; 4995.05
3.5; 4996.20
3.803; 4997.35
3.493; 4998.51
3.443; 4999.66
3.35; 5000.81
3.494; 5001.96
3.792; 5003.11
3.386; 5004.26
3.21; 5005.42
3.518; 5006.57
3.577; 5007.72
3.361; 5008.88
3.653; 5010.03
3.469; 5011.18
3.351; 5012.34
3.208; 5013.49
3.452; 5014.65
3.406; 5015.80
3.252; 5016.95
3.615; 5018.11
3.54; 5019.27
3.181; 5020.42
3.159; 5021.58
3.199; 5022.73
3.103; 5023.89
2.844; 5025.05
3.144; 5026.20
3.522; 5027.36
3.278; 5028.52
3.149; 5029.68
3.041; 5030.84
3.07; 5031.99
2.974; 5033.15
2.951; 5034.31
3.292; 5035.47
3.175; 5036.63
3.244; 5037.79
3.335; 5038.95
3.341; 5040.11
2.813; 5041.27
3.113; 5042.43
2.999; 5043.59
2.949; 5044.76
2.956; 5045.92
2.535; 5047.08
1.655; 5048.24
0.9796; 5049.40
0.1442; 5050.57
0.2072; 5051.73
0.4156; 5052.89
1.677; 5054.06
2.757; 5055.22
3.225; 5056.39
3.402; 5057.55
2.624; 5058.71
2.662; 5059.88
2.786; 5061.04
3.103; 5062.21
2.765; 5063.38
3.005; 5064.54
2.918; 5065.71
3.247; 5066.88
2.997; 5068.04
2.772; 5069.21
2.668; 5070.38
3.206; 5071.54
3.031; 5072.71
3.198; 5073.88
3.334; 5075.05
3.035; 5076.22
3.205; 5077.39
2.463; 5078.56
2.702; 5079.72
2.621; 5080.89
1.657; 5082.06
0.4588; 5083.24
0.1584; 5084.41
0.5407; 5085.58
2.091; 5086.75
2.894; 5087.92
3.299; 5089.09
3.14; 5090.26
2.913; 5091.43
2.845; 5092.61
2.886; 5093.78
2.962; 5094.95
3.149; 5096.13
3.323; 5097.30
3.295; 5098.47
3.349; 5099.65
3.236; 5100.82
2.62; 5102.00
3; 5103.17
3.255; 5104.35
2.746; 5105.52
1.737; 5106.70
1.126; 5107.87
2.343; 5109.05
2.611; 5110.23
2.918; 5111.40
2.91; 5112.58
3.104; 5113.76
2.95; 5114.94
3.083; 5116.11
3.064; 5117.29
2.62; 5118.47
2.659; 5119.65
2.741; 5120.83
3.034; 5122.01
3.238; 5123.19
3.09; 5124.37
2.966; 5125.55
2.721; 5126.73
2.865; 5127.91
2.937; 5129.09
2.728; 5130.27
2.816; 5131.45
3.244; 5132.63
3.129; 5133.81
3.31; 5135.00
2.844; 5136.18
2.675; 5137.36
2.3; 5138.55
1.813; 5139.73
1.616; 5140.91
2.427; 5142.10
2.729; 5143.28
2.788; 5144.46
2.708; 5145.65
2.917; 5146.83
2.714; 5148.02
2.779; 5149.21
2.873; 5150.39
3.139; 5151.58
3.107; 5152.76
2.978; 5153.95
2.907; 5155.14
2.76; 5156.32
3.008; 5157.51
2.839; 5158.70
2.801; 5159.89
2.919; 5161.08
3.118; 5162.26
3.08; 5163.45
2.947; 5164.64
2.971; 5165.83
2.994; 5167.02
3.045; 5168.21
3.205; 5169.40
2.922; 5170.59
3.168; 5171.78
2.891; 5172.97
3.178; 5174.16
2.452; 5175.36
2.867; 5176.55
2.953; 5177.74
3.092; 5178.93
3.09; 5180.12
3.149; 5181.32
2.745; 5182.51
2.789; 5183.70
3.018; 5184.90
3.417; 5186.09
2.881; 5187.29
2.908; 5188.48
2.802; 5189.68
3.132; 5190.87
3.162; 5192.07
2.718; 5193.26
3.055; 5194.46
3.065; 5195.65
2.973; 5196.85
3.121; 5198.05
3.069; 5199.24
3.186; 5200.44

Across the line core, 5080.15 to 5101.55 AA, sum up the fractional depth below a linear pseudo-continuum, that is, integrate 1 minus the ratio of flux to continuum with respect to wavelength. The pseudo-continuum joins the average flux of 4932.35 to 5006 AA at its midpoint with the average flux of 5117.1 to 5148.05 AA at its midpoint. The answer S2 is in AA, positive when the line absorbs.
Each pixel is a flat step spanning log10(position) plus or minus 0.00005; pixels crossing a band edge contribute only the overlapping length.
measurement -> 3.36 AA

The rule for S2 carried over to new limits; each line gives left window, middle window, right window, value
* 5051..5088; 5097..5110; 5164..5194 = -0.6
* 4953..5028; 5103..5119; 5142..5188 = 2.3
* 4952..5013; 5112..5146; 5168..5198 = 3.8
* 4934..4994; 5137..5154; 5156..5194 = 2.4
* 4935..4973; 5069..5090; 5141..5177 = 4.7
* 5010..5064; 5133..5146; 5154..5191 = 1.6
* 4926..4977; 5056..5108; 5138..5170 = 5.4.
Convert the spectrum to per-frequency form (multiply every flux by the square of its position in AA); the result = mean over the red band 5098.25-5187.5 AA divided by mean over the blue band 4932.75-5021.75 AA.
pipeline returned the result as 0.86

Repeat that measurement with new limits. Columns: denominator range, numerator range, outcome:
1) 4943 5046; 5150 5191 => 0.92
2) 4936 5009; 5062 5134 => 0.81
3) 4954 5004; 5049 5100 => 0.72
